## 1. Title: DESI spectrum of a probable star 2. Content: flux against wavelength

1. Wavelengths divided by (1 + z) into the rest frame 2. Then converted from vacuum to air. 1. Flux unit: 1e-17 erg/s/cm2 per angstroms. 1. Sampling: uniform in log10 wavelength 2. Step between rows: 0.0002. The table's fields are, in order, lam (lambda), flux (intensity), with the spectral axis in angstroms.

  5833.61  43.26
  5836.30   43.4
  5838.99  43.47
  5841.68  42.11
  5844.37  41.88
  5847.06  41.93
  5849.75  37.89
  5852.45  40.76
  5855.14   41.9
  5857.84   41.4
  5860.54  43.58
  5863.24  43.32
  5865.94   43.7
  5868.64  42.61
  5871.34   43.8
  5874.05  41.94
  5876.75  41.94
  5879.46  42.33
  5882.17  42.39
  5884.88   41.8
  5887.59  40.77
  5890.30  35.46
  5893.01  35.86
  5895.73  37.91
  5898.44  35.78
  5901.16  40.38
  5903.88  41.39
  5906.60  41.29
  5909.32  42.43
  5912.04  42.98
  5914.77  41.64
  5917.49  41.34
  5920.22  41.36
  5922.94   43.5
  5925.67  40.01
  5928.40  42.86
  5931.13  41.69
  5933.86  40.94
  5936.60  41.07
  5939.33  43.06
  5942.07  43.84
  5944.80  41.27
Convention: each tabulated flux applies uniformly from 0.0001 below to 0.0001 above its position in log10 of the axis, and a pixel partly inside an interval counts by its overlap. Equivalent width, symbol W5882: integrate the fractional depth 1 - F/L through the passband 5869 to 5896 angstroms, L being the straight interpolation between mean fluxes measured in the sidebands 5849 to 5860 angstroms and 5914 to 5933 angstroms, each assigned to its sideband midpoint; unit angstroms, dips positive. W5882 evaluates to 0.4 angstroms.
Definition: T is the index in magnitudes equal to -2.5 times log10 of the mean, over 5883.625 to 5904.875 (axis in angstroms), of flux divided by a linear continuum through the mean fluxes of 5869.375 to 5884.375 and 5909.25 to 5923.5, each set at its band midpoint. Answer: 0.099 mag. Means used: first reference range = 42.4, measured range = 38.6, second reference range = 42.1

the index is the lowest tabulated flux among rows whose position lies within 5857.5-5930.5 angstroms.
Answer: 35.46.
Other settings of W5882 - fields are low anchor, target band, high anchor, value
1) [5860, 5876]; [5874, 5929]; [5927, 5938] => 2.2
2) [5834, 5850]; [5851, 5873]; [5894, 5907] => -0.8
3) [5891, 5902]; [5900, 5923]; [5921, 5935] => -1.4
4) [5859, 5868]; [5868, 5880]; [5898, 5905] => -0.1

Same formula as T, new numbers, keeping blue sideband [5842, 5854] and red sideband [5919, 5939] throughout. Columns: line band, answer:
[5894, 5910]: 0.047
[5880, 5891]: 0.018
